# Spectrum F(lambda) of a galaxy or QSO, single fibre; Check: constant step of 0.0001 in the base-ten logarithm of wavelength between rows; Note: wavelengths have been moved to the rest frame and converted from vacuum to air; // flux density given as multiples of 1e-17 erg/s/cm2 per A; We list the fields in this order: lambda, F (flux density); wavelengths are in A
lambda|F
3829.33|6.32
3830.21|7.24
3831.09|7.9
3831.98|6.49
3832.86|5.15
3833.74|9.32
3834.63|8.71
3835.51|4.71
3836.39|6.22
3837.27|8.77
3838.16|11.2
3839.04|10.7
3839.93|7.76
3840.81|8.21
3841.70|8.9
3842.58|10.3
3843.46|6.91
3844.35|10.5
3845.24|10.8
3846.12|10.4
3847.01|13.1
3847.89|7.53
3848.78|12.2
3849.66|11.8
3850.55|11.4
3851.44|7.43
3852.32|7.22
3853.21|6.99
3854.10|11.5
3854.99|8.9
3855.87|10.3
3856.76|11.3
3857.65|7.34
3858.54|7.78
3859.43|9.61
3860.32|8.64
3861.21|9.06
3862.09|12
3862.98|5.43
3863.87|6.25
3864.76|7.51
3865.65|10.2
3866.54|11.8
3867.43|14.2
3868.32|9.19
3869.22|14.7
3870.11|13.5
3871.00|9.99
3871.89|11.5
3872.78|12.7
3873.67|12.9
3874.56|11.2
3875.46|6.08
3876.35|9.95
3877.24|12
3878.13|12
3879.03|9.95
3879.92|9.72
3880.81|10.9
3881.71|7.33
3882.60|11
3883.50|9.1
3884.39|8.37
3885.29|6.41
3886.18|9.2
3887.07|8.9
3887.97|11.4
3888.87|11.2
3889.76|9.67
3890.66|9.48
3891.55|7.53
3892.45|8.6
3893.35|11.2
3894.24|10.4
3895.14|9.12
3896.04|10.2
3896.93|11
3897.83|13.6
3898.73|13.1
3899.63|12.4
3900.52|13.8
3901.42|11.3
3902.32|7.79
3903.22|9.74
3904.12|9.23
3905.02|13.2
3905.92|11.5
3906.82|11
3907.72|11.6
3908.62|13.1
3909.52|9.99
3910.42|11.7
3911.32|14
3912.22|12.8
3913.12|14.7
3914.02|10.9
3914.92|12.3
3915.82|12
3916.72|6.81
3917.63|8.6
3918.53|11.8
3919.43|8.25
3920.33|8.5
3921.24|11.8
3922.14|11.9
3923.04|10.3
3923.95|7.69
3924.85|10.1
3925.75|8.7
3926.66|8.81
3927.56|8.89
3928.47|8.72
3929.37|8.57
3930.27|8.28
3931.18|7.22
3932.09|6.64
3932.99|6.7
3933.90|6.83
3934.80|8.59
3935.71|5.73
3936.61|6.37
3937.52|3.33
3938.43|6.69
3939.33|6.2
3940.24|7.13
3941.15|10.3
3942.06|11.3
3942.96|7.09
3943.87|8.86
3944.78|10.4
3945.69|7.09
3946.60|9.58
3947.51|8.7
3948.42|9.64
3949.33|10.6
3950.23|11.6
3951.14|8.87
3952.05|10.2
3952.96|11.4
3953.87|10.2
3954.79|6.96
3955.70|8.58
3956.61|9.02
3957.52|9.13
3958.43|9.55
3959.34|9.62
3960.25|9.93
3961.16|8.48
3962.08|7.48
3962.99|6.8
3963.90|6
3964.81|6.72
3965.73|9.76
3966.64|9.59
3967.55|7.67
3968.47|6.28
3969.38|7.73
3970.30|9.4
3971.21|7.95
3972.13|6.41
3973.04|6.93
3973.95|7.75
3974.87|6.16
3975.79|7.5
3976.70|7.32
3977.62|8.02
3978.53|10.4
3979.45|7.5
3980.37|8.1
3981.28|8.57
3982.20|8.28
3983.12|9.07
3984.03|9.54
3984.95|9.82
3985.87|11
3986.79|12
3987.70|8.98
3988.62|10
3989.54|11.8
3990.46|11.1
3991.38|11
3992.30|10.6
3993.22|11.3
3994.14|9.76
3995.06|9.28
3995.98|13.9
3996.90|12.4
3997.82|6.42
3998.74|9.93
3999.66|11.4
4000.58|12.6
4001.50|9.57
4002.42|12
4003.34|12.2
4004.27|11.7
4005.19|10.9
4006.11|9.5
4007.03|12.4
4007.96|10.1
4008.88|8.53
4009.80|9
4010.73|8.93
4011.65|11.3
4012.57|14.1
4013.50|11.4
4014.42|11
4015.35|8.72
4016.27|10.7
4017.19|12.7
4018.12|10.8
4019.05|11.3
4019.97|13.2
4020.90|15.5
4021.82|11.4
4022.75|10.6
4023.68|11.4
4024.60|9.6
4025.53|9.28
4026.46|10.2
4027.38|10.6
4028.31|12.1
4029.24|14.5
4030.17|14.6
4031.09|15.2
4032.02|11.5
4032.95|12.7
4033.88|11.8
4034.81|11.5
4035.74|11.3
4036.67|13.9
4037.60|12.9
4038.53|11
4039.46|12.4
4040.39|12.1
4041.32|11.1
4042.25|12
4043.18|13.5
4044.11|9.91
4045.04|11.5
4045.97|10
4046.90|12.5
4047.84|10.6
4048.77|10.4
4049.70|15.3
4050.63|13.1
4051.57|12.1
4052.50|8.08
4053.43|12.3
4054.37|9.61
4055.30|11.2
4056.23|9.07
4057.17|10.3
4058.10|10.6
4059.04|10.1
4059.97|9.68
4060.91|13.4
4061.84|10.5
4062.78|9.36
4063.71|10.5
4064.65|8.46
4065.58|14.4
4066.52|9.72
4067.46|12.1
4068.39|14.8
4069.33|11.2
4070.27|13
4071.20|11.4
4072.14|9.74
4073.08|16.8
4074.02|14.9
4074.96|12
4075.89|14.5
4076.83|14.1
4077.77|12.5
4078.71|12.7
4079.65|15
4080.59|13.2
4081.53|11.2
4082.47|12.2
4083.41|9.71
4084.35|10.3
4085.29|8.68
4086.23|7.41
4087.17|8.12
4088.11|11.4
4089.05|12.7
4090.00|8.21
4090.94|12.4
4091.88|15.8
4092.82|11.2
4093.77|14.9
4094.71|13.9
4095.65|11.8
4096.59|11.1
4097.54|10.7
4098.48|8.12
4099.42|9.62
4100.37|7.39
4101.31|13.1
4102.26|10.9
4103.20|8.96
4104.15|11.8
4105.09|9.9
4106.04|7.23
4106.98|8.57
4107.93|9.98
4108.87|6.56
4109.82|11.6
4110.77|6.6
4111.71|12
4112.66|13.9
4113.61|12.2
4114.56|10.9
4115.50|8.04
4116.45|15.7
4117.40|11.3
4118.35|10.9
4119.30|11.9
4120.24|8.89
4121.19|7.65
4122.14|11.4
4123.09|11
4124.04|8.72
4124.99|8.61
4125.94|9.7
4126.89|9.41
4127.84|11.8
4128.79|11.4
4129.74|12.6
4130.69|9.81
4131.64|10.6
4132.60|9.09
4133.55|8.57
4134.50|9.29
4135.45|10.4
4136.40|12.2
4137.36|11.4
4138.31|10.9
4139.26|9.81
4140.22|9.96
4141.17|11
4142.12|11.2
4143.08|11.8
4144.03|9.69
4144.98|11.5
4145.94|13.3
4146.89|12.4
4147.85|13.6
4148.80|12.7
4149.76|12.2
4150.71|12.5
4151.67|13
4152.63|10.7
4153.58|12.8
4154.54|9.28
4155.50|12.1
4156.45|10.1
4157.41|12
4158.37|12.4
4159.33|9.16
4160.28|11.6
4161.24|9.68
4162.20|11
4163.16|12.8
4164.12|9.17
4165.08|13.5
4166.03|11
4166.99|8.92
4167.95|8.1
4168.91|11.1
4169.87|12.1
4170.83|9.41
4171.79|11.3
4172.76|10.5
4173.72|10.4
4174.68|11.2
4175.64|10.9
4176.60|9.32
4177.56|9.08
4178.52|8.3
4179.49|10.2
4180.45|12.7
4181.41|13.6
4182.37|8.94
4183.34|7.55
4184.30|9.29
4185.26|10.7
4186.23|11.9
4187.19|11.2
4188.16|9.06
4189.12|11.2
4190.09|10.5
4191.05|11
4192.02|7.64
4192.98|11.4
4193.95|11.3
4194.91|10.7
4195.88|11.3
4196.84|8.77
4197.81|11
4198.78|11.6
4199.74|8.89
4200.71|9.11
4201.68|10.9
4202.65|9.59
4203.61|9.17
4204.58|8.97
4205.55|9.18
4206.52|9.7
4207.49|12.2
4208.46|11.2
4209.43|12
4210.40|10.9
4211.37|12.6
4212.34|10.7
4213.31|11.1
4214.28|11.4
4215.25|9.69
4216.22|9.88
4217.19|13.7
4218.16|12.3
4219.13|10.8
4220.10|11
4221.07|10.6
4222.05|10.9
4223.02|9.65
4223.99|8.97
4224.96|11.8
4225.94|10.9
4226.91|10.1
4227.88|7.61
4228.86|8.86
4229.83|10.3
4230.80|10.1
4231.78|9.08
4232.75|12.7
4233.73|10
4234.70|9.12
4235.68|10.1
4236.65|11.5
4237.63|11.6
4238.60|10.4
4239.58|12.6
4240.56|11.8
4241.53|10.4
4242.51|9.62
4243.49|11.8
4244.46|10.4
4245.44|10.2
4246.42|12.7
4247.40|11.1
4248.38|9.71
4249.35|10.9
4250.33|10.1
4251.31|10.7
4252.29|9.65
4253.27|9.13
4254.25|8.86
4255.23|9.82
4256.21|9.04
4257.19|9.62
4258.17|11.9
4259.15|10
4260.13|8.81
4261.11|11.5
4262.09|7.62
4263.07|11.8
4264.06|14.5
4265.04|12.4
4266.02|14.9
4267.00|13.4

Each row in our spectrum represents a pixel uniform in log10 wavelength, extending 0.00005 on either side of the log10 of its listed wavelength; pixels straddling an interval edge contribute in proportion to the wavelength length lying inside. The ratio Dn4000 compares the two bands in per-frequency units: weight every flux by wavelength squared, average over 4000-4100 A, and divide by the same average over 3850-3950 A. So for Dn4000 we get 1.28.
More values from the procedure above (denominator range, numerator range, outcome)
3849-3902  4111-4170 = 1.24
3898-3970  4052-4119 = 1.28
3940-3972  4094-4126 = 1.27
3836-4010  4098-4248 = 1.25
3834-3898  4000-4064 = 1.27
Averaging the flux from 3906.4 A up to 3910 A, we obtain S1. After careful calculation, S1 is 11.4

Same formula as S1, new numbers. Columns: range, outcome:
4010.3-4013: 11.5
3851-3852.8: 7.34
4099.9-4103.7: 10.1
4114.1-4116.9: 11.5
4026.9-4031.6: 13.4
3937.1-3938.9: 5.07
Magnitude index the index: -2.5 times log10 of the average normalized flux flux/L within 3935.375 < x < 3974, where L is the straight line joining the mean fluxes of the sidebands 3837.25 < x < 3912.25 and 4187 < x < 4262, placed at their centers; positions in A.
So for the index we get 0.22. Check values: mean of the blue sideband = 10.2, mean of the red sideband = 10.5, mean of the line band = 8.37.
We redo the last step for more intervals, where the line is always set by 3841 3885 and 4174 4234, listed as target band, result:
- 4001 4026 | -0.088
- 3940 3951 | 0.077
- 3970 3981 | 0.285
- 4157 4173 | -0.043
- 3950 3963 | 0.098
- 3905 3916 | -0.212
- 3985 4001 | -0.064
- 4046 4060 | -0.080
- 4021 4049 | -0.158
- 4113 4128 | -0.020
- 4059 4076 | -0.164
